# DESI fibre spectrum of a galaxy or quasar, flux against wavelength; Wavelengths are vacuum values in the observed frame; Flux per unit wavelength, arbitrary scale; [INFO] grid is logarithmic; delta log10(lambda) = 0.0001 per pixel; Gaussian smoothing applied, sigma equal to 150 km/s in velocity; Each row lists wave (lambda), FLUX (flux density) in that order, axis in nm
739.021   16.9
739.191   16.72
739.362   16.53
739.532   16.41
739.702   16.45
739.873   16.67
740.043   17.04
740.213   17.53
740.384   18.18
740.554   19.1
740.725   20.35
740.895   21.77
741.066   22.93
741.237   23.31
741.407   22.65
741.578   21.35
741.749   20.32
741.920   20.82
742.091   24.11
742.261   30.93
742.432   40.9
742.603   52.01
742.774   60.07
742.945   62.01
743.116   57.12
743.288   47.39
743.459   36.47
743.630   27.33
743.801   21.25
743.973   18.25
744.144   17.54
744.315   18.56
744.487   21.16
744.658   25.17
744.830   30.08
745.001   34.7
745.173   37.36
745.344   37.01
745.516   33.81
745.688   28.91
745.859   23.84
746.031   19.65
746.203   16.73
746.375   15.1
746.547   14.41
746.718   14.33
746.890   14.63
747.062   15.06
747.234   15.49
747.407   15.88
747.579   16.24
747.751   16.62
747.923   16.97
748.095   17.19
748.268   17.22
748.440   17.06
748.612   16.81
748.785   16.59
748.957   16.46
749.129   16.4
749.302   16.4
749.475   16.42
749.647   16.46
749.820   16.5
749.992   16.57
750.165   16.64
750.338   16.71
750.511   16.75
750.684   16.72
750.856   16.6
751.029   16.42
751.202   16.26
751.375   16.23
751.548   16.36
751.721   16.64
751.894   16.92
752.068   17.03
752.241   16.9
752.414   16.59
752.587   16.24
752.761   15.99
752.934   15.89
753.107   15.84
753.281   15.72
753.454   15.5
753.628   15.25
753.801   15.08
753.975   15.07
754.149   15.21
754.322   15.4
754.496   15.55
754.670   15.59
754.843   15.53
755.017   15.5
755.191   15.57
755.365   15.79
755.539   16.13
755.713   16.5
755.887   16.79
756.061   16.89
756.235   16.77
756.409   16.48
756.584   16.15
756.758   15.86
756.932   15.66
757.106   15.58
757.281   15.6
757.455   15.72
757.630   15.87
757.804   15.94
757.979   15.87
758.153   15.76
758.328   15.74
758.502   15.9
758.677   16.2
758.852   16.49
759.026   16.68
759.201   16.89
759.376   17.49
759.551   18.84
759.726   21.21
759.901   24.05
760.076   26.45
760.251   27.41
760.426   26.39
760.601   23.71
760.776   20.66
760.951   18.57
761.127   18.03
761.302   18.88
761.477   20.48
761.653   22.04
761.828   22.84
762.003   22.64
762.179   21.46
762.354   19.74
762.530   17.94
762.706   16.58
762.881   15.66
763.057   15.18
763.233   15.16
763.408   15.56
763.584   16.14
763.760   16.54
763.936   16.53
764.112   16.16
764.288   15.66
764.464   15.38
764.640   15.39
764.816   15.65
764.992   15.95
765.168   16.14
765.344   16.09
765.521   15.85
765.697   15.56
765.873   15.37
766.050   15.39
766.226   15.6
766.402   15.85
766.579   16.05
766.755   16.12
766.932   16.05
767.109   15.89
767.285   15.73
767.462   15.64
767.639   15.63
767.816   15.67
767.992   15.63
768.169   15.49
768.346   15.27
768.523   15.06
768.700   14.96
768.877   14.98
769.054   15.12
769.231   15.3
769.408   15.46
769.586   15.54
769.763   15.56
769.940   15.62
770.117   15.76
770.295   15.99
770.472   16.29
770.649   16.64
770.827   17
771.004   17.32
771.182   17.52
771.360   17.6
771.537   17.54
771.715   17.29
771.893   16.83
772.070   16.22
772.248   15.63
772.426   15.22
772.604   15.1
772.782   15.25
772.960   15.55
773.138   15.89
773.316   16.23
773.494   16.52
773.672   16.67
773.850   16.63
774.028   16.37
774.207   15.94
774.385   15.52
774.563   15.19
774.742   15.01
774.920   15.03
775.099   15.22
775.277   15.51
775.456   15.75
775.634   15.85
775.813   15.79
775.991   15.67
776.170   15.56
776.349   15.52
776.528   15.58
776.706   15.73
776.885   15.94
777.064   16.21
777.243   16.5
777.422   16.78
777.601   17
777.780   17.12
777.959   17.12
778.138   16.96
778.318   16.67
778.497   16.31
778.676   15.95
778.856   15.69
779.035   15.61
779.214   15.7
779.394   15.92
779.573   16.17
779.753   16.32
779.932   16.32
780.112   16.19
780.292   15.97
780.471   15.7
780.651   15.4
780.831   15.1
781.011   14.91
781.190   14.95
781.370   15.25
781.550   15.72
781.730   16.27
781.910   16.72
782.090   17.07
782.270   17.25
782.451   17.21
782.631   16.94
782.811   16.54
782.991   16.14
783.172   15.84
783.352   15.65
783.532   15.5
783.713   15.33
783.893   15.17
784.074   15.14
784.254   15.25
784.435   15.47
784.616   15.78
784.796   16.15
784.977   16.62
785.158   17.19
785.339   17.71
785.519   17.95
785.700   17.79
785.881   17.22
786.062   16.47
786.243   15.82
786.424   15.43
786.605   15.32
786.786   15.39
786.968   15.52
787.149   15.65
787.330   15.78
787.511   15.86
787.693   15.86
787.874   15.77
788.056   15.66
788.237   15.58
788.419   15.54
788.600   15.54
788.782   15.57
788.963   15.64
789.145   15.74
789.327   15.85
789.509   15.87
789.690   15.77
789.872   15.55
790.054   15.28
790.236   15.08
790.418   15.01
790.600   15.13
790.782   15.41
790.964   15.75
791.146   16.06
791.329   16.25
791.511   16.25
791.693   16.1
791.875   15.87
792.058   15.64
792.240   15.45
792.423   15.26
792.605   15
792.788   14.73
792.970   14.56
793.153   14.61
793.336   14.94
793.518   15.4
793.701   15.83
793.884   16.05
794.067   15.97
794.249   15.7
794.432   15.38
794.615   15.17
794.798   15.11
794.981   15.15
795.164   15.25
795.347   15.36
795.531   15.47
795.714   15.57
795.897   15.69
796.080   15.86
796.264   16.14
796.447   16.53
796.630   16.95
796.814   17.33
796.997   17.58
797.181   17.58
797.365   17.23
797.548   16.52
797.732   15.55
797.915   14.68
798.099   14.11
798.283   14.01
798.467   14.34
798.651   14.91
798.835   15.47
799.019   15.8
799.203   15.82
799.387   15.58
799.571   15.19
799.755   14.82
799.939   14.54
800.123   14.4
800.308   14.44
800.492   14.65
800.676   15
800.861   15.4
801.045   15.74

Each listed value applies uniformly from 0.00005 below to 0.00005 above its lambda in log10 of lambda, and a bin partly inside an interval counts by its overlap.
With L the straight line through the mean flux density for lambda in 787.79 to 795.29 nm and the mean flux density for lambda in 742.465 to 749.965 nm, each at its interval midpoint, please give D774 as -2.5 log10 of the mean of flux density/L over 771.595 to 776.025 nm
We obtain 0.20 mag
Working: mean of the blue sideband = 24.8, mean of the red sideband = 15.5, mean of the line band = 15.8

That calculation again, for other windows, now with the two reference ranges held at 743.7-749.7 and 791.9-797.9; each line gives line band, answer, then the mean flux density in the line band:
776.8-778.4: 0.042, 16.7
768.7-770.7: 0.159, 15.6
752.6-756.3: 0.228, 15.8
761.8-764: 0.059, 17.7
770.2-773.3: 0.095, 16.4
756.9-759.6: 0.178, 16.2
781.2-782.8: 0.031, 16.5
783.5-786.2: 0.023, 16.3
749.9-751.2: 0.193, 16.6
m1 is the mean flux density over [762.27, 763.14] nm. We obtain 17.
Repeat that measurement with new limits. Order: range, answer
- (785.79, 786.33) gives 16.5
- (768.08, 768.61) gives 15.3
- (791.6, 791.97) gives 16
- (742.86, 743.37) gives 55.5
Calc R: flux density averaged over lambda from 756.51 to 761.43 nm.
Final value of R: 18.5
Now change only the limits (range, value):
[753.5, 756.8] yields 15.8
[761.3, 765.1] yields 17.6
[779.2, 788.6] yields 16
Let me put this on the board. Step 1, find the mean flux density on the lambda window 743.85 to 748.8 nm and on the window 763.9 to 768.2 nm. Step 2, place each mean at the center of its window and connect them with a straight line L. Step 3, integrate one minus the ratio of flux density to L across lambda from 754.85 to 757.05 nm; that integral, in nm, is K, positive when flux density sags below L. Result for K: 0.27 nm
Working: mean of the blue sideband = 20.8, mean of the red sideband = 15.8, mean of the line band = 16.1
